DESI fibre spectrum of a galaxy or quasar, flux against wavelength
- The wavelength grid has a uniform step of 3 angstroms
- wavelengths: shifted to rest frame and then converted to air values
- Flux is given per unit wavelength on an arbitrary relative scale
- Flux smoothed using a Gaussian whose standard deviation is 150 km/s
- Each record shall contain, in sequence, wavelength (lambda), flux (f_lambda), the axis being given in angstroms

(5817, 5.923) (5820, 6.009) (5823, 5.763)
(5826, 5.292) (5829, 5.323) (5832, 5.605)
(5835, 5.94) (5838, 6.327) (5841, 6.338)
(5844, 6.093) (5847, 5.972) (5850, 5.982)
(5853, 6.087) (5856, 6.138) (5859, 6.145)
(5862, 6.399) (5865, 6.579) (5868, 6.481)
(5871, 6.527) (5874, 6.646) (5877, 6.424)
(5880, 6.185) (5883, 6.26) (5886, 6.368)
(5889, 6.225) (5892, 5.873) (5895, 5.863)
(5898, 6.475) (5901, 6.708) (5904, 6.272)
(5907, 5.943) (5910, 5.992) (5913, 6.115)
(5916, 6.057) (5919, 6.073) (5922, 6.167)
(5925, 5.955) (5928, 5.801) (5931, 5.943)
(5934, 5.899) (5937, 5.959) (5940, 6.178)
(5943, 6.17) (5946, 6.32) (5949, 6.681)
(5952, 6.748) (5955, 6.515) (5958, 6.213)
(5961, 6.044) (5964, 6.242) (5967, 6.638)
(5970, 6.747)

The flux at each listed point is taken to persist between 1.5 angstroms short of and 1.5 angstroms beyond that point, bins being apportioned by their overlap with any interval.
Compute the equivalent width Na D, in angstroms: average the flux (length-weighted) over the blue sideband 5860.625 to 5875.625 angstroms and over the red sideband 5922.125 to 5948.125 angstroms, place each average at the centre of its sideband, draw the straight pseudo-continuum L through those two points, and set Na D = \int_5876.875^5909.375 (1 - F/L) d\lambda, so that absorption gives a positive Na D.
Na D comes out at 0.7 angstroms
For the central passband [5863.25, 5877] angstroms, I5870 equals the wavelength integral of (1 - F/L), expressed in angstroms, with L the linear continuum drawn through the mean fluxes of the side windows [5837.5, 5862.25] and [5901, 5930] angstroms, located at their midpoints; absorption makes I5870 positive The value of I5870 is -0.9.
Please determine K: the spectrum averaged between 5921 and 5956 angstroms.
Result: 6.19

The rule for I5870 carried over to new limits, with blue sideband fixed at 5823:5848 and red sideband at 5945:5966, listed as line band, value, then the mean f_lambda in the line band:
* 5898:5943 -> 1.07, 6.09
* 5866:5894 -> -1.26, 6.33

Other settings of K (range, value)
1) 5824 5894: 6.13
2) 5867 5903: 6.33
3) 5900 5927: 6.13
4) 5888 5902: 6.21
